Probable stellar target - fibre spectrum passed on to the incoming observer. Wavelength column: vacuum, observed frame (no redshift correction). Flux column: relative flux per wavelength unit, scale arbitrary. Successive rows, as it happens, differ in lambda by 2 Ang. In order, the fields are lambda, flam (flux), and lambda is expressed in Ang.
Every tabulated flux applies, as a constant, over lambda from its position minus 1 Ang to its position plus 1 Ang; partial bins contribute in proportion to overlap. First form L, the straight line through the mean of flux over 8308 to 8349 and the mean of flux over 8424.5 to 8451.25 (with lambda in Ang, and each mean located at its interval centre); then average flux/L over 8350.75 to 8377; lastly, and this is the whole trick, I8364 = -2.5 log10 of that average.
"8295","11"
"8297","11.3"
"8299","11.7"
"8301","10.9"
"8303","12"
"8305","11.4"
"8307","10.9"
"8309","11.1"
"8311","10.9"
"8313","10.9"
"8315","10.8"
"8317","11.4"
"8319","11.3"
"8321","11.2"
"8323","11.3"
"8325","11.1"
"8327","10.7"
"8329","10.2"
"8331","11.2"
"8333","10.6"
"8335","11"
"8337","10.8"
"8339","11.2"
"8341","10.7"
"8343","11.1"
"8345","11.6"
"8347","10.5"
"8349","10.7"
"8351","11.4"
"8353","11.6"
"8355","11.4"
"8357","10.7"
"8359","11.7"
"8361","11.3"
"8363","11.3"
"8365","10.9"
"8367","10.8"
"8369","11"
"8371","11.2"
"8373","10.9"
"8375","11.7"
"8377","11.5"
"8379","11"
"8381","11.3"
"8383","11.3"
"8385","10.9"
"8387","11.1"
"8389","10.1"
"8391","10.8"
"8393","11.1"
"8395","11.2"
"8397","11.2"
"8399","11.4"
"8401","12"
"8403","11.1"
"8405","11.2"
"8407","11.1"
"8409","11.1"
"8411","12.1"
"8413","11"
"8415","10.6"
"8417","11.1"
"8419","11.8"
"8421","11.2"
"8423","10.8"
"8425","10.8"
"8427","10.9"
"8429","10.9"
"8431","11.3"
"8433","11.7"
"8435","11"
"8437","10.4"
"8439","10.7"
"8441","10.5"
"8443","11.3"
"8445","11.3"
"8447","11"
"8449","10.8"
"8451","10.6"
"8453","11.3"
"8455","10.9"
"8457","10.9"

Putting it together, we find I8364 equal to -0.03 mag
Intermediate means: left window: 11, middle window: 11.2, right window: 11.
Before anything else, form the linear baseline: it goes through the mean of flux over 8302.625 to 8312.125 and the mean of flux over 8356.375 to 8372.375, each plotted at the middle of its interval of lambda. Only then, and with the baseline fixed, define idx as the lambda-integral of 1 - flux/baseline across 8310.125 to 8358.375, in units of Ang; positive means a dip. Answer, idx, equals 0.6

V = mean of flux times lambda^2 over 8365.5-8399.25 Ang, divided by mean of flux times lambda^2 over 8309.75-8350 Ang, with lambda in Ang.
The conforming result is 1.0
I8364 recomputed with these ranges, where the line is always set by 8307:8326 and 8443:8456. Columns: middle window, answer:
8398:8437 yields -0.02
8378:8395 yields 0.01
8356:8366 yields -0.01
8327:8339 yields 0.03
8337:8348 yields 0.01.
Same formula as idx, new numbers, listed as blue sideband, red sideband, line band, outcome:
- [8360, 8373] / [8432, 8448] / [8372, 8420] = -0.7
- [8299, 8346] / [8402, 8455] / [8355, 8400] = -0.2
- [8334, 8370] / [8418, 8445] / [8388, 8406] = -0.1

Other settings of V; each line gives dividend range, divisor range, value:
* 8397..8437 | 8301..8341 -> 1.04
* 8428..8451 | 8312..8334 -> 1.03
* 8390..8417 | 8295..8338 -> 1.03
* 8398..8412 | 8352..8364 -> 1.02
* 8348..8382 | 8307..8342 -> 1.03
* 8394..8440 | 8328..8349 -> 1.04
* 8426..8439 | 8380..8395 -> 1.02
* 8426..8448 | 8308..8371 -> 1.02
